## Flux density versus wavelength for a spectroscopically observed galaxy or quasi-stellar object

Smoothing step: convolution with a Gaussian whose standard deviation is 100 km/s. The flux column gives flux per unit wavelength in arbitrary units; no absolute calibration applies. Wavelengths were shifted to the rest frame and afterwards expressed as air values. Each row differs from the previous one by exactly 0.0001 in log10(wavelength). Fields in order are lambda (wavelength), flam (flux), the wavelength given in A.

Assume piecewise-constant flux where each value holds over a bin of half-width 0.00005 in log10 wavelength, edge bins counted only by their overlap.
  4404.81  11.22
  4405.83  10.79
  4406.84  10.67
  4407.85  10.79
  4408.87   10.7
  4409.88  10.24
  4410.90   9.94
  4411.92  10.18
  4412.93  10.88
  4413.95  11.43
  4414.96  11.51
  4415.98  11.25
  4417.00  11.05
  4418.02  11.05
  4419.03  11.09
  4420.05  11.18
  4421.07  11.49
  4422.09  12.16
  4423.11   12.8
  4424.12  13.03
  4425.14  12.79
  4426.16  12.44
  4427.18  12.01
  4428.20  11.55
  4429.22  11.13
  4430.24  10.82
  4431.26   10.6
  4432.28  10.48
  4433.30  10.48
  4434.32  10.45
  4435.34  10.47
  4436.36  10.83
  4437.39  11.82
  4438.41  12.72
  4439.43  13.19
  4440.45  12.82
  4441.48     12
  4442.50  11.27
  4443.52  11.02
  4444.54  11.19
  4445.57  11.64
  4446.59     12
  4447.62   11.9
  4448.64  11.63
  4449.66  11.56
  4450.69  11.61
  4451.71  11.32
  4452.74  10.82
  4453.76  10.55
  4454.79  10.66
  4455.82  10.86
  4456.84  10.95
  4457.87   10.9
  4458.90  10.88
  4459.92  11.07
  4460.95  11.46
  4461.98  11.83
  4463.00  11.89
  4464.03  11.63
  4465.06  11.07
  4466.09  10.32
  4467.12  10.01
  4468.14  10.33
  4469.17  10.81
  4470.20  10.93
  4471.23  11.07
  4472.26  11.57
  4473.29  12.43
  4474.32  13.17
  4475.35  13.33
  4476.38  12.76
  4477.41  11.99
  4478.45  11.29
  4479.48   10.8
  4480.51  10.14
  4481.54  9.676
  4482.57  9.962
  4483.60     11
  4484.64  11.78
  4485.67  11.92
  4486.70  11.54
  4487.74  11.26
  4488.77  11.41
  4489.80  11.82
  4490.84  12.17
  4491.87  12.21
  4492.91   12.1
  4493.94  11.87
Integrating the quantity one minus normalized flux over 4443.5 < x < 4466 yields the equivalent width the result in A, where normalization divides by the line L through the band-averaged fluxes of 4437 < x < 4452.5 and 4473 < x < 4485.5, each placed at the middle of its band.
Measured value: 0.9 A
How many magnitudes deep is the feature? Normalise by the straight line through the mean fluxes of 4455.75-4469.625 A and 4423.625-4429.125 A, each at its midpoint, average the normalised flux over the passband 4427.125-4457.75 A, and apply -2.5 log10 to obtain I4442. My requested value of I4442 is 0.04 mag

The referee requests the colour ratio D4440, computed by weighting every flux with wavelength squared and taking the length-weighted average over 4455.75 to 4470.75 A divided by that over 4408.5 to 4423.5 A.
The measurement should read 1.01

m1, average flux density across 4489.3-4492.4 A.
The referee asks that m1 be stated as 12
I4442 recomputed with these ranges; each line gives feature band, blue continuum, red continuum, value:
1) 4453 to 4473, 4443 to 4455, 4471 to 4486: 0.04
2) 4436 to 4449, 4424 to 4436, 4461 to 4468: -0.06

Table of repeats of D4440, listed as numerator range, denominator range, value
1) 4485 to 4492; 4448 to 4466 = 1.06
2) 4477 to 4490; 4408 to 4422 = 1.05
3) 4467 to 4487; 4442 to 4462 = 1.02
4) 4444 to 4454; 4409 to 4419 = 1.07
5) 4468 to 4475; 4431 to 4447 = 1.03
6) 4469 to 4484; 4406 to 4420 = 1.08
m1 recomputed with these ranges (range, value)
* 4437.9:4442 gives 12.7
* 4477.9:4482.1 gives 10.5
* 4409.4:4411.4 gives 10.1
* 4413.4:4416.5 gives 11.4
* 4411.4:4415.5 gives 11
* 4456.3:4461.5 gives 11.1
